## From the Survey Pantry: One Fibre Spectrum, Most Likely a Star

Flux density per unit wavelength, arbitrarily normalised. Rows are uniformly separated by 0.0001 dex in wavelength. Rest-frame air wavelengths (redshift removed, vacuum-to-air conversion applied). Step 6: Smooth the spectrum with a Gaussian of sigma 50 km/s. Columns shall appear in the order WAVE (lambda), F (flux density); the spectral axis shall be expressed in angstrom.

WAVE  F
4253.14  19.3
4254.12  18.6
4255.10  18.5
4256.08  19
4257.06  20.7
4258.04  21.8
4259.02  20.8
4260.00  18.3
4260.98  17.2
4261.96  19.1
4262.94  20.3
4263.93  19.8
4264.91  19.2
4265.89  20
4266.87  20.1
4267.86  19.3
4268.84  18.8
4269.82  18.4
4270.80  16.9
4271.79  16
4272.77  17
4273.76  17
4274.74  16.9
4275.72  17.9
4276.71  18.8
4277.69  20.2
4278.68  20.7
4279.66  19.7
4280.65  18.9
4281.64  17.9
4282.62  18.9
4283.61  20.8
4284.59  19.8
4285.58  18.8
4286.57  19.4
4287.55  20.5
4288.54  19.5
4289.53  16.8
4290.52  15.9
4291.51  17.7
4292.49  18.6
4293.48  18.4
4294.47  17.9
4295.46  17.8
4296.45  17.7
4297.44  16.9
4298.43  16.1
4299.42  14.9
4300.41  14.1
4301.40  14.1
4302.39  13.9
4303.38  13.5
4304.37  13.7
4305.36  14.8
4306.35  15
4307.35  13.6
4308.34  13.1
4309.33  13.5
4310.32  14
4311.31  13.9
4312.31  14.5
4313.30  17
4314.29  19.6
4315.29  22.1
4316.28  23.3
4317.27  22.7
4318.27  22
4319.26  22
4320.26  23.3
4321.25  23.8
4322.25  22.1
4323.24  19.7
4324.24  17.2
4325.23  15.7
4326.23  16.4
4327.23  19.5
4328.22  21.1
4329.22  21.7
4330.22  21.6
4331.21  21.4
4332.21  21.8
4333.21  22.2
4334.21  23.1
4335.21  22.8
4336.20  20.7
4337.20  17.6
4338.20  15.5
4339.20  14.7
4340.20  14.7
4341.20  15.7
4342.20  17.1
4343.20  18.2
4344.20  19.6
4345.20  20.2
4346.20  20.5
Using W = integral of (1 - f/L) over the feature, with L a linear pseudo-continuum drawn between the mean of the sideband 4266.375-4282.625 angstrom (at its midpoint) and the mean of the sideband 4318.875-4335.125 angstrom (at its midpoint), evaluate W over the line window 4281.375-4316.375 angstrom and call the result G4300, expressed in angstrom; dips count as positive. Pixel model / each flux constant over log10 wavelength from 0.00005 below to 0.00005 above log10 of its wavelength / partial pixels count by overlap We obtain 4.83 angstrom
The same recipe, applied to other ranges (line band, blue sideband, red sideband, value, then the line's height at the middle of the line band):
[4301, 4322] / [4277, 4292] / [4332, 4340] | 2.1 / 19.3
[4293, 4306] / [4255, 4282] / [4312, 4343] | 2.5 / 19.4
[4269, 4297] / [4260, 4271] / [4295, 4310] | -2.3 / 17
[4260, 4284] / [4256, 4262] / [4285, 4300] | 0.2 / 18.9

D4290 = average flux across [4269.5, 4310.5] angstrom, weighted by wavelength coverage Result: 17.1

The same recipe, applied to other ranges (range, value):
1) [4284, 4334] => 18.1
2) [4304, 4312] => 14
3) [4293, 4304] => 15.9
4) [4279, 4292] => 18.8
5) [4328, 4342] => 19.5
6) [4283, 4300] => 18.1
